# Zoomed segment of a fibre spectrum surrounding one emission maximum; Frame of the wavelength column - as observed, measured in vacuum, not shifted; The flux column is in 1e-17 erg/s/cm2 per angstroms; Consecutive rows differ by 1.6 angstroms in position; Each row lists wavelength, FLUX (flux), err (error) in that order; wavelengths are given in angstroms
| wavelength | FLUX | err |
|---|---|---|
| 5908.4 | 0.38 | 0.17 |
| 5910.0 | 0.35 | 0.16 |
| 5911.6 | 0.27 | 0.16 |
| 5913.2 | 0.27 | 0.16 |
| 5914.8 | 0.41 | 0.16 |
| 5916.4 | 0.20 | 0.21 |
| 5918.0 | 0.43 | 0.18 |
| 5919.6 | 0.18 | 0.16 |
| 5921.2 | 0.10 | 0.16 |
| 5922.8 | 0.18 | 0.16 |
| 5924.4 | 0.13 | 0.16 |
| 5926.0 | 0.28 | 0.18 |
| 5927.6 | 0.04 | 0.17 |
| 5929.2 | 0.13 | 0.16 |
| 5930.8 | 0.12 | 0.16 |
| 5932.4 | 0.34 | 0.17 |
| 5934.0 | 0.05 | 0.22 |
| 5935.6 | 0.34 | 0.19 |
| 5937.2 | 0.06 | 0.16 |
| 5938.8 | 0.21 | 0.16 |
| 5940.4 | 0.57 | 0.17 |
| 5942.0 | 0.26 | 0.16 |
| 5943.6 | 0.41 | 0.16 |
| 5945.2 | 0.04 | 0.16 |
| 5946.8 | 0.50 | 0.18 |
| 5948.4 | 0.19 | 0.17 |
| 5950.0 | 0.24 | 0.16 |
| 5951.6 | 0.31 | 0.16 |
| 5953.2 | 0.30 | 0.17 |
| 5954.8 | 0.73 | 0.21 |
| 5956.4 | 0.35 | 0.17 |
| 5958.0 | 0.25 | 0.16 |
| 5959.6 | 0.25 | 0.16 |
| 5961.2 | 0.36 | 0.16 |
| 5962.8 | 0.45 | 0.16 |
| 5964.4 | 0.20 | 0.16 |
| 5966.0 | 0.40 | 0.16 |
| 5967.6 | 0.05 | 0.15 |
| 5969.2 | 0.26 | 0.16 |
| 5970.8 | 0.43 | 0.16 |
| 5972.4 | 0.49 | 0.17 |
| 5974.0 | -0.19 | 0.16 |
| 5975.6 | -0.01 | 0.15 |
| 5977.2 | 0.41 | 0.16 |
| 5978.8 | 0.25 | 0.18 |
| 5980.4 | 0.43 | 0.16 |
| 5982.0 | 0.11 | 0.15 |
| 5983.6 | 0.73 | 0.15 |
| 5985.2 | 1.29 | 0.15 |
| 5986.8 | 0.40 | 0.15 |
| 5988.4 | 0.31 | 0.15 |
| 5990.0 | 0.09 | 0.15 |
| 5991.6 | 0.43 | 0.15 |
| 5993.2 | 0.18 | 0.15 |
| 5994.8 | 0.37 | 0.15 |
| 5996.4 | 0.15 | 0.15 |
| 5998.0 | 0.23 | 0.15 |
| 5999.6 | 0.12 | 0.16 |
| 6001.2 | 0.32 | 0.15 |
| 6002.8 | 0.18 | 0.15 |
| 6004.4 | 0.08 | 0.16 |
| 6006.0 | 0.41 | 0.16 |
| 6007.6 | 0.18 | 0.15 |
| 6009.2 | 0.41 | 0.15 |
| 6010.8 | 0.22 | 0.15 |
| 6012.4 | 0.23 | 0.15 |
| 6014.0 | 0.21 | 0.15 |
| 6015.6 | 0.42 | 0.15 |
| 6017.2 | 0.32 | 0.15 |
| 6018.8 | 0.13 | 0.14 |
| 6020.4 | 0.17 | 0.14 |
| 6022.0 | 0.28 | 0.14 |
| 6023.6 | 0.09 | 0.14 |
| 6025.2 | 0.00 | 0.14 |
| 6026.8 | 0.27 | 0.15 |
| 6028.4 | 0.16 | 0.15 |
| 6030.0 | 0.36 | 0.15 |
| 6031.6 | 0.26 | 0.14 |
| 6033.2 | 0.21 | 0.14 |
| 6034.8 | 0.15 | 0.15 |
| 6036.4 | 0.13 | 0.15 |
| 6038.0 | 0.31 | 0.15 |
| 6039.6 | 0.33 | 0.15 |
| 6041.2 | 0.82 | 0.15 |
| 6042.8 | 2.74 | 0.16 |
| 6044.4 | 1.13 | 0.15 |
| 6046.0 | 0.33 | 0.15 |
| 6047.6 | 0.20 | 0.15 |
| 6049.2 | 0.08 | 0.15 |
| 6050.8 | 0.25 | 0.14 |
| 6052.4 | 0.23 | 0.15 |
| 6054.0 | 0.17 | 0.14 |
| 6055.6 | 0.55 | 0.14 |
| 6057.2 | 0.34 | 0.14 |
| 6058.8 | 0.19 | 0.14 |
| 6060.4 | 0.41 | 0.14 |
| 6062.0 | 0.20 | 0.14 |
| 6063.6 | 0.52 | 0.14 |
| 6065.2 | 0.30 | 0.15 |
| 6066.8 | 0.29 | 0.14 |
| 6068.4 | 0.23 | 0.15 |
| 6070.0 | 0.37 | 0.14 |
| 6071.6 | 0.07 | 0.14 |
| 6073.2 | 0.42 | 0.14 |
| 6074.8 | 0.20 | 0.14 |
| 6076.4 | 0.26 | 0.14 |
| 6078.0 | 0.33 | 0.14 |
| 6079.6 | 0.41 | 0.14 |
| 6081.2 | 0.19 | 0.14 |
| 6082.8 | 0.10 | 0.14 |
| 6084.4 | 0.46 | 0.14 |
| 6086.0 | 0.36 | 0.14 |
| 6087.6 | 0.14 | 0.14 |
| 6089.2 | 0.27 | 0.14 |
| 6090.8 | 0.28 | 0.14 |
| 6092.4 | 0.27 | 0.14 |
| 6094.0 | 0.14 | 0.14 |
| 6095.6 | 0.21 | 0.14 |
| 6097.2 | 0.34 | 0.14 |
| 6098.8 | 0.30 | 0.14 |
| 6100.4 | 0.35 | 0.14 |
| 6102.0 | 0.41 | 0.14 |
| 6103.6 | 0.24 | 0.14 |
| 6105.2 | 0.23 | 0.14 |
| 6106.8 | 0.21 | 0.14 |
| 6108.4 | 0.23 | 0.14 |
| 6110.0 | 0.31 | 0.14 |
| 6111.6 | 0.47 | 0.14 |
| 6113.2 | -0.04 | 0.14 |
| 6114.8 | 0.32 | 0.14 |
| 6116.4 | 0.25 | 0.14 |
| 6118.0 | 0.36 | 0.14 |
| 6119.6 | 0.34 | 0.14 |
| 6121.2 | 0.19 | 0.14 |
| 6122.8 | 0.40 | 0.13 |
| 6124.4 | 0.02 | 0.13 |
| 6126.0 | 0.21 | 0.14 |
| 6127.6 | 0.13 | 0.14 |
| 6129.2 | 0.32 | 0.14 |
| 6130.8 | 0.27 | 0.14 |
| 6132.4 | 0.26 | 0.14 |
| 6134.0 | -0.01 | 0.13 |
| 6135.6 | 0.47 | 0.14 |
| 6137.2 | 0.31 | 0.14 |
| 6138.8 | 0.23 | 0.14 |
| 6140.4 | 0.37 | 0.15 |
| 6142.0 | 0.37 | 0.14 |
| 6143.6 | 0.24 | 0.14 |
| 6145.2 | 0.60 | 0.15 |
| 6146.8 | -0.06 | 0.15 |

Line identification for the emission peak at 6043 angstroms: [O III]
